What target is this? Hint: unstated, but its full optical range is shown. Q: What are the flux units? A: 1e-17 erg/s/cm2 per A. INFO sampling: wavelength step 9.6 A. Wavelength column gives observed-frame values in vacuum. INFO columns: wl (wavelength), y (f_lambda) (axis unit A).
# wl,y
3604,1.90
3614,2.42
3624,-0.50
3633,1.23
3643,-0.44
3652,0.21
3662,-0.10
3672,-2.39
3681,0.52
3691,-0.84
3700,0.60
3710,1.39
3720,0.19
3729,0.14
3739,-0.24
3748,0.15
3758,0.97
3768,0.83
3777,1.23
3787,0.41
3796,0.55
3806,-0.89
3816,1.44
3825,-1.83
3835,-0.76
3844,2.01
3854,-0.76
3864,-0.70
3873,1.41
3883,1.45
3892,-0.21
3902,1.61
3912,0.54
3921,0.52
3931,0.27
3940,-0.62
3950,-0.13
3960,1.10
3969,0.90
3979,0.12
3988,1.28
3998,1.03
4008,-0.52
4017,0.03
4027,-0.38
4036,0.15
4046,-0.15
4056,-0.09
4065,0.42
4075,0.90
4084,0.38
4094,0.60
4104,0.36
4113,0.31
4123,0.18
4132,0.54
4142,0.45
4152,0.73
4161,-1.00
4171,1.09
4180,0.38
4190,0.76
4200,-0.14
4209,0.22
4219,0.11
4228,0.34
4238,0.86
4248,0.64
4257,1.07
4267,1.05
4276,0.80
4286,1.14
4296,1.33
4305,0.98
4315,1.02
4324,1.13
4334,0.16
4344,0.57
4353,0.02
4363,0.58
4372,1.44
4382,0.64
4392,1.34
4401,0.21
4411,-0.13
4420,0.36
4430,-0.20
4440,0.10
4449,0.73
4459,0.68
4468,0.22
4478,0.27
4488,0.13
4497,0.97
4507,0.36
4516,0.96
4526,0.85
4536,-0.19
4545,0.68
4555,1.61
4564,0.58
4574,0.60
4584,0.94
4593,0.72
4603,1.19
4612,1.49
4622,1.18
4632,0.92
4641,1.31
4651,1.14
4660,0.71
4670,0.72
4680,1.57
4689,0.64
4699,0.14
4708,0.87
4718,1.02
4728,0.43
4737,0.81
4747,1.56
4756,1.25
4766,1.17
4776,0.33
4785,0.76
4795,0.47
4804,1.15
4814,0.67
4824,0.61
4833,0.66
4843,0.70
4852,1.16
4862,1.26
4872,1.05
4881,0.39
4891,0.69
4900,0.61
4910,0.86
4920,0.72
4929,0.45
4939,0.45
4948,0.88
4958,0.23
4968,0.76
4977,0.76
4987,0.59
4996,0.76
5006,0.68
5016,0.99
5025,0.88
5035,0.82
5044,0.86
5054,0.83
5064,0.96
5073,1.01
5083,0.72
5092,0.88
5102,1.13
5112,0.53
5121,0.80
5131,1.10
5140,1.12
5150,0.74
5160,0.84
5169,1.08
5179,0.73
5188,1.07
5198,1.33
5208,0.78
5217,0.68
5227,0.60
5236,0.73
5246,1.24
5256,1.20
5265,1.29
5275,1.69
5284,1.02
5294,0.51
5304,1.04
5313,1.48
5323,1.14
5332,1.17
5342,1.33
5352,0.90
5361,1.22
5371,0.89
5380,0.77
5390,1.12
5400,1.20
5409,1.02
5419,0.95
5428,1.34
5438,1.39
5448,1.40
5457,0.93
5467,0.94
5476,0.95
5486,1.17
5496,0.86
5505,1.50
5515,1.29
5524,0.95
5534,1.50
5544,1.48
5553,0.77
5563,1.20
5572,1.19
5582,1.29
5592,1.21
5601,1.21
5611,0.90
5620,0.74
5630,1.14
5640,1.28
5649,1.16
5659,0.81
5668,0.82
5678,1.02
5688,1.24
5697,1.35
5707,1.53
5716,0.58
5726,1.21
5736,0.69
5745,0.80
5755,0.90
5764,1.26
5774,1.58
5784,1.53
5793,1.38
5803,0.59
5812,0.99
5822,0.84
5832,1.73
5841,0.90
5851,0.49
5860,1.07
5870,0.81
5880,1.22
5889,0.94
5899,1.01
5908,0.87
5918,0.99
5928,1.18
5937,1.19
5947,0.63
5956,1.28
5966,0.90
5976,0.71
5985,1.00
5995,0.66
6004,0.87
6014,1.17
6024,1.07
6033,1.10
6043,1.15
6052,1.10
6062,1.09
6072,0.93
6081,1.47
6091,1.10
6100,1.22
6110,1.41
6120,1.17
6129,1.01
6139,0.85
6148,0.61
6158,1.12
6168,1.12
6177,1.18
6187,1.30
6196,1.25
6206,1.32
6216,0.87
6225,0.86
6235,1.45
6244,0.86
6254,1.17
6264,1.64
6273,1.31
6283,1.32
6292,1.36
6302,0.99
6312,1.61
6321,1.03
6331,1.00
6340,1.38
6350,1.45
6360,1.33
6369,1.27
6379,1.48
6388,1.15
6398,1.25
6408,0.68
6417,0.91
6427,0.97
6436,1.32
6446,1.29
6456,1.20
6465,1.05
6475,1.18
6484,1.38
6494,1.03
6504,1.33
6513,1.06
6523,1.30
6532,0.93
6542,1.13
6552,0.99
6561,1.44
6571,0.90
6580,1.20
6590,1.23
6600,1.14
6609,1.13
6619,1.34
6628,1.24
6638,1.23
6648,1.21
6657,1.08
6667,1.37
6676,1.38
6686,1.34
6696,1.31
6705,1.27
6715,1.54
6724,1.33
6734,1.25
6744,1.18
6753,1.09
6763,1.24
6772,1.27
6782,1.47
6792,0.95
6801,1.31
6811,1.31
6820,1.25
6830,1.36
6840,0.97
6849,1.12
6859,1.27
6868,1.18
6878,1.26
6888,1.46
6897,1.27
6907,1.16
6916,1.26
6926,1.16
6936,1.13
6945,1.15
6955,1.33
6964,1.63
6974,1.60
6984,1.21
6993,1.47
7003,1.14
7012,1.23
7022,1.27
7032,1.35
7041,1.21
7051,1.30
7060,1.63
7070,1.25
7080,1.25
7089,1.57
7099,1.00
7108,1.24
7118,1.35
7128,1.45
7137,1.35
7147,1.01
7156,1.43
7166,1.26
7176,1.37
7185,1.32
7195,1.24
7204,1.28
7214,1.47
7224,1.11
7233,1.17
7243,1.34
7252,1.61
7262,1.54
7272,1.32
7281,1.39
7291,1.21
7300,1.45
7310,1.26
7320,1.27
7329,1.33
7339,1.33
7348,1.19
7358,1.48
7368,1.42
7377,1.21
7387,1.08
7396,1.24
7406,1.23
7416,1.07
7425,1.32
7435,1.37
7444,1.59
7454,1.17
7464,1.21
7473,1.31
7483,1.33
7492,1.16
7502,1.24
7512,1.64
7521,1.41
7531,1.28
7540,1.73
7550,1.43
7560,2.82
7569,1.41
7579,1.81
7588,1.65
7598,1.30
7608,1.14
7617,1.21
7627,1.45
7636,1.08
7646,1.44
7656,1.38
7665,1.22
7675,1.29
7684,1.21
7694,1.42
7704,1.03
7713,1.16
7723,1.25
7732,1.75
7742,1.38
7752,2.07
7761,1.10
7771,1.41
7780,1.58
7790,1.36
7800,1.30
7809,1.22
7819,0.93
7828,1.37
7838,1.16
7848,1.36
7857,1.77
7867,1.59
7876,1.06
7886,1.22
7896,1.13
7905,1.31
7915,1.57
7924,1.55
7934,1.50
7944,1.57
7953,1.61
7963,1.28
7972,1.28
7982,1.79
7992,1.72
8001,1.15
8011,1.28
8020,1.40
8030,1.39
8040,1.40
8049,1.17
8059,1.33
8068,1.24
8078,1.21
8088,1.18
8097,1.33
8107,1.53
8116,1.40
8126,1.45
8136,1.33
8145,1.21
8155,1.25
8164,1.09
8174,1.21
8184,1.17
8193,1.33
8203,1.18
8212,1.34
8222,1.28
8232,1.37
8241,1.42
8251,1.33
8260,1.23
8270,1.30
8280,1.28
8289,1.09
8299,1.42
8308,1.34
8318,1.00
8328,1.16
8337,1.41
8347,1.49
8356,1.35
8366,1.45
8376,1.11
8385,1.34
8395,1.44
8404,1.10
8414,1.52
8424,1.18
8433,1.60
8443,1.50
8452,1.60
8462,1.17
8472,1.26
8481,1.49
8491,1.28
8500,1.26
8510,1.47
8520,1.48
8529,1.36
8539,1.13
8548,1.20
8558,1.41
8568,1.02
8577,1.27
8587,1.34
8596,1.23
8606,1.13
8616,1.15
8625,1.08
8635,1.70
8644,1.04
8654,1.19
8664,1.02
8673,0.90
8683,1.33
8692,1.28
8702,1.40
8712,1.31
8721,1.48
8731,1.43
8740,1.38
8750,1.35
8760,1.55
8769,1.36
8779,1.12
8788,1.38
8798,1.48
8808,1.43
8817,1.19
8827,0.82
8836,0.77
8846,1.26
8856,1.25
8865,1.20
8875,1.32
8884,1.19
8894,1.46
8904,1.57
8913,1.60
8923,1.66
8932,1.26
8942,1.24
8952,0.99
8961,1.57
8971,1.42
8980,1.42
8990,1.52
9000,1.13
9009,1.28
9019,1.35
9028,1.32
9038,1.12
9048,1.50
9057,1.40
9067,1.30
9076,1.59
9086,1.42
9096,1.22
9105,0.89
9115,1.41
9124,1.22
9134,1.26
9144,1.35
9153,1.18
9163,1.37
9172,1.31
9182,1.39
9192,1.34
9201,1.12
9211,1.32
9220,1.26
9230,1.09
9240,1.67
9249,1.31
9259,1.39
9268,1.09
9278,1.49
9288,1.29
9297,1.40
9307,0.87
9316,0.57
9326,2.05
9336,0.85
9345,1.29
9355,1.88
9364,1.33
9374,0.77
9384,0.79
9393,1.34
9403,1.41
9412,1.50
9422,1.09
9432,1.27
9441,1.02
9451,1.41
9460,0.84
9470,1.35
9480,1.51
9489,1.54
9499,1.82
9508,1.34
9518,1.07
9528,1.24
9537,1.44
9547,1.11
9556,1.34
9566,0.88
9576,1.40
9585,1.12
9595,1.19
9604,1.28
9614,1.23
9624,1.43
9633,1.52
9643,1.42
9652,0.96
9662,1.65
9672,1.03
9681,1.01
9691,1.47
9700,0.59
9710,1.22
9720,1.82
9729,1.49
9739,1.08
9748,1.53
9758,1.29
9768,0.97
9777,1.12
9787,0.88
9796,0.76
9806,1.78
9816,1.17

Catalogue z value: 0.15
